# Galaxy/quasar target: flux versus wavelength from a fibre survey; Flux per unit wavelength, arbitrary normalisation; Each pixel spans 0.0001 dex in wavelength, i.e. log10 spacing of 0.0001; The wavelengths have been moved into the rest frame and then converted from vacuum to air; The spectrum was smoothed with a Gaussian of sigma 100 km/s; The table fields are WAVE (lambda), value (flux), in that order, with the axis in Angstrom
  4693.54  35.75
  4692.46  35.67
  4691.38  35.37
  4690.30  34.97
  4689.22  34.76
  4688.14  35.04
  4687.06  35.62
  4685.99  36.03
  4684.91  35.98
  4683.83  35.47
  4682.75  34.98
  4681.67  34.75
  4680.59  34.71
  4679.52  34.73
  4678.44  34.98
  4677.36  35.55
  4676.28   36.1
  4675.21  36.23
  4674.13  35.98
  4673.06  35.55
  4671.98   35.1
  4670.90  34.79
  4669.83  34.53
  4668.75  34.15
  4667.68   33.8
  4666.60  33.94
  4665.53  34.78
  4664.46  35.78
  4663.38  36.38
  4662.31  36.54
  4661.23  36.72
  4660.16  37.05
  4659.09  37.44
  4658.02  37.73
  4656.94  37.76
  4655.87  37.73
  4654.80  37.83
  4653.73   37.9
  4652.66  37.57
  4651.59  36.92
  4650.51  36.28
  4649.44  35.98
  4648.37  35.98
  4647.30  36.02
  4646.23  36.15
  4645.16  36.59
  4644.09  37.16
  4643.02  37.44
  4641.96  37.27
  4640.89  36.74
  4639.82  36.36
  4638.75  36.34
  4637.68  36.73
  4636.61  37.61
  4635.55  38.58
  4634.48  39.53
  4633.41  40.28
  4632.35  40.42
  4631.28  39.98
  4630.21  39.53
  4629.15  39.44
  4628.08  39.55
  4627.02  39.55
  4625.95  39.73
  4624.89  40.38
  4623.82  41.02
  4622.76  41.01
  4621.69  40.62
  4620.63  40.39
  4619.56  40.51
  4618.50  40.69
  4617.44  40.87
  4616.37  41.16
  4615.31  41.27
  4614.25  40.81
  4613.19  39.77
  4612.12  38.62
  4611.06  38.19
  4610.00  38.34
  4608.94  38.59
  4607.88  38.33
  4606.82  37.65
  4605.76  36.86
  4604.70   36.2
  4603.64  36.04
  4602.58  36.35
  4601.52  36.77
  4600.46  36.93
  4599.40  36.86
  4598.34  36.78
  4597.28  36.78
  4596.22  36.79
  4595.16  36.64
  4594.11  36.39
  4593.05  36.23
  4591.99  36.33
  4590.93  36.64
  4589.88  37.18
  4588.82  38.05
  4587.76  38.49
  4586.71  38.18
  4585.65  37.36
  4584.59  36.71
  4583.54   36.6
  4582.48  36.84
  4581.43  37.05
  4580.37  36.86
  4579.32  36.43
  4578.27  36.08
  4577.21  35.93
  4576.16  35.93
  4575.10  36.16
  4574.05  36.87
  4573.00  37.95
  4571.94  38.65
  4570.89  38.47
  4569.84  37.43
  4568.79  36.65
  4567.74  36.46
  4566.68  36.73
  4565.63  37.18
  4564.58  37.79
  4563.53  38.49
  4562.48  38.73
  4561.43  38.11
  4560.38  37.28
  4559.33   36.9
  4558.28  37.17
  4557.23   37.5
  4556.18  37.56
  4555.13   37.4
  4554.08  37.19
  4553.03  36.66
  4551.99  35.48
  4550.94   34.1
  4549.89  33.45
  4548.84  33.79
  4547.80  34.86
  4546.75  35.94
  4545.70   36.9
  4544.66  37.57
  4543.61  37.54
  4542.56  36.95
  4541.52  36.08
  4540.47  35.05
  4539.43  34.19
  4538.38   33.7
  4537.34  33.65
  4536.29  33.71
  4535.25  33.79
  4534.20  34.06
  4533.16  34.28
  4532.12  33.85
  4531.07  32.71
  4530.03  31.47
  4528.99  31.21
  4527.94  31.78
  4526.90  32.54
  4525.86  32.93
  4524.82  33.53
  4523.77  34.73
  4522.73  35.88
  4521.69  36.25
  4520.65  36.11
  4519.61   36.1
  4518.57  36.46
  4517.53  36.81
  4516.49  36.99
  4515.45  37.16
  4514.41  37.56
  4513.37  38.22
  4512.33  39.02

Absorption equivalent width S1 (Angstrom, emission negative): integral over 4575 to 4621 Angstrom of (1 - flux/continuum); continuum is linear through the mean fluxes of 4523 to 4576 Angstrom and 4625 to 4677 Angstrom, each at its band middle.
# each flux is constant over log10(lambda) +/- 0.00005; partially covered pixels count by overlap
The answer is -1.7 Angstrom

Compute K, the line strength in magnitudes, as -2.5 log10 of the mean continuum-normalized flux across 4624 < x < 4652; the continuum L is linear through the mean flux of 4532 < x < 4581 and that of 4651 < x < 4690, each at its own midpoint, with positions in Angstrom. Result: -0.06 mag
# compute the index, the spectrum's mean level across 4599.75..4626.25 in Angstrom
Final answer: 39.1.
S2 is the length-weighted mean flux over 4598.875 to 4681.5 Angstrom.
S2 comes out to 37.5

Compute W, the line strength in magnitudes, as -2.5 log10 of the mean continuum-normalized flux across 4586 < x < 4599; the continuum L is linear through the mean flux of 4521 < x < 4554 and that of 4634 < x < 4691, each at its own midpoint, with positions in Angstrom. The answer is -0.05 mag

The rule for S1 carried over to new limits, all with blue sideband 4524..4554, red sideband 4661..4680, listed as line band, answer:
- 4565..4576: -0.8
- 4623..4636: -1.8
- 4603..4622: -2.3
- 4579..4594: -1.0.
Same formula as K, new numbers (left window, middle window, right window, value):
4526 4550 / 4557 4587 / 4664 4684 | -0.08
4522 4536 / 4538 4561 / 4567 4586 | -0.04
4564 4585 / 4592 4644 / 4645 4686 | -0.06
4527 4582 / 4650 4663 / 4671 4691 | -0.05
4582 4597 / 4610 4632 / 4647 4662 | -0.09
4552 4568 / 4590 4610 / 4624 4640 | 0.04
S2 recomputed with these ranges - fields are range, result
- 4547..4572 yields 36.8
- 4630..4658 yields 37.5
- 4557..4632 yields 38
